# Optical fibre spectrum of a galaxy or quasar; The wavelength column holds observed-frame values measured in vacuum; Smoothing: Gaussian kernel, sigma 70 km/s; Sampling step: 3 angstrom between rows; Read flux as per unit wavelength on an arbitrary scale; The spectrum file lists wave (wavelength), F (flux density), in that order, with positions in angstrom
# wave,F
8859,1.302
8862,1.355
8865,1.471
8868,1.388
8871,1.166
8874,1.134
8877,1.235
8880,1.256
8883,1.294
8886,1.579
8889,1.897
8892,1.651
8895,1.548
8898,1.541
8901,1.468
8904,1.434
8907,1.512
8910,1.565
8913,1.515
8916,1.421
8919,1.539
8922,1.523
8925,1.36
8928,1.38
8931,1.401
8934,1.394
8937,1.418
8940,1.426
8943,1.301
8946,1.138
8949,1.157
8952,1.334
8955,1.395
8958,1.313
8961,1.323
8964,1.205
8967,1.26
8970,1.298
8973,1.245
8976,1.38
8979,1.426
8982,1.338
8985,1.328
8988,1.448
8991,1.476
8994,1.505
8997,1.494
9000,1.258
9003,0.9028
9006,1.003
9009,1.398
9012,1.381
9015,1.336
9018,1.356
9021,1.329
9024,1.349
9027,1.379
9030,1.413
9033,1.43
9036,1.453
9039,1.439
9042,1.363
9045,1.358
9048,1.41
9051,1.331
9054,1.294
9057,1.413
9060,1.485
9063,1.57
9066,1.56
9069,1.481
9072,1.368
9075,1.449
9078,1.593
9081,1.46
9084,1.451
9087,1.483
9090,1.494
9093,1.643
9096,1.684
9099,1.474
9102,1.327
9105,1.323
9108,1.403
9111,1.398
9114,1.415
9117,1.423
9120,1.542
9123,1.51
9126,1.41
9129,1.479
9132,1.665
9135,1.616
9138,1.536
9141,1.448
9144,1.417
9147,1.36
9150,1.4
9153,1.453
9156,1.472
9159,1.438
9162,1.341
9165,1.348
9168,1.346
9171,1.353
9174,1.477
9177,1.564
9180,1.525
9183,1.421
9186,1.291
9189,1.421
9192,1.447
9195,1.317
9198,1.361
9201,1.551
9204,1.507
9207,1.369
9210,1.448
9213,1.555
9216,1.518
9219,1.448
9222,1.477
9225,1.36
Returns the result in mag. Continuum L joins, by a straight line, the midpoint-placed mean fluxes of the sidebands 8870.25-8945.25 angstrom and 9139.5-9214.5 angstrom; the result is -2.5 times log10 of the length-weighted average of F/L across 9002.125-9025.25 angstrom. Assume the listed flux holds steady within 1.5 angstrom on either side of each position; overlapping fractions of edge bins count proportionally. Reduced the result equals 0.13 mag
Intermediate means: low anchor 1.44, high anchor 1.43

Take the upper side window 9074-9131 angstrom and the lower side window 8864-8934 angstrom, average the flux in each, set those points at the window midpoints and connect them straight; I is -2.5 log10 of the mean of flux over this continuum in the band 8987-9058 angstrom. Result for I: 0.08 mag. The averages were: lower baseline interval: 1.45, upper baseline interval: 1.47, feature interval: 1.35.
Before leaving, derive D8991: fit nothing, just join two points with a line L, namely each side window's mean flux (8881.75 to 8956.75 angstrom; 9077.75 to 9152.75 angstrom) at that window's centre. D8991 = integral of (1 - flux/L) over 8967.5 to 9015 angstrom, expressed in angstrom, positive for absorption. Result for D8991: 4.4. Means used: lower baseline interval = 1.45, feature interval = 1.32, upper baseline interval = 1.48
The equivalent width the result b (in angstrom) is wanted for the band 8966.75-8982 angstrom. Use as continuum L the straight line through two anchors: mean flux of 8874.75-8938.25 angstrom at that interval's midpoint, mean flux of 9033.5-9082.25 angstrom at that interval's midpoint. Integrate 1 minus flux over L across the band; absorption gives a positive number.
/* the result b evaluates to 1.3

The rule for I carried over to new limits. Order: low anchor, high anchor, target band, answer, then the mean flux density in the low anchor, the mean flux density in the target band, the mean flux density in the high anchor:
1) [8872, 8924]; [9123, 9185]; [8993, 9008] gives 0.191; 1.47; 1.23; 1.45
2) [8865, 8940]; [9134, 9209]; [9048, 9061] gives 0.043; 1.44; 1.38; 1.43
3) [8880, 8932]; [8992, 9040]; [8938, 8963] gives 0.109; 1.5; 1.3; 1.34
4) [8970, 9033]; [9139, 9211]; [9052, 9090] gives -0.073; 1.34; 1.47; 1.42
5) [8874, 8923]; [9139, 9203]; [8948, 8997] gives 0.094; 1.49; 1.35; 1.42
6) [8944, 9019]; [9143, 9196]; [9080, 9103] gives -0.105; 1.31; 1.51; 1.41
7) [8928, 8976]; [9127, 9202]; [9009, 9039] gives -0.023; 1.31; 1.38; 1.44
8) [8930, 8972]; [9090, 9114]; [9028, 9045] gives -0.013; 1.31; 1.41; 1.46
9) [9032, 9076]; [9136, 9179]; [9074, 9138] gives -0.046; 1.43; 1.49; 1.43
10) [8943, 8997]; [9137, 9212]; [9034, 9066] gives -0.040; 1.33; 1.42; 1.42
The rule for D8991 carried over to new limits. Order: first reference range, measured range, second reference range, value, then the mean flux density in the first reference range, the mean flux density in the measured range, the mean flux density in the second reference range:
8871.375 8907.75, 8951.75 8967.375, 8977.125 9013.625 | 0.8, 1.45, 1.31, 1.33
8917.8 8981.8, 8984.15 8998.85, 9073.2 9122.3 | -0.8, 1.34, 1.45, 1.47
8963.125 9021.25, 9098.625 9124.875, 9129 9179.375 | 0.0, 1.32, 1.42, 1.45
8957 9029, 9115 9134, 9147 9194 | -1.5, 1.32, 1.51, 1.42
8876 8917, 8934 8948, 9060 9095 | 1.7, 1.5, 1.32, 1.51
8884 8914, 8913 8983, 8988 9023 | 5.0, 1.57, 1.35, 1.32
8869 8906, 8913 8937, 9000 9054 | -0.5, 1.43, 1.44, 1.33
